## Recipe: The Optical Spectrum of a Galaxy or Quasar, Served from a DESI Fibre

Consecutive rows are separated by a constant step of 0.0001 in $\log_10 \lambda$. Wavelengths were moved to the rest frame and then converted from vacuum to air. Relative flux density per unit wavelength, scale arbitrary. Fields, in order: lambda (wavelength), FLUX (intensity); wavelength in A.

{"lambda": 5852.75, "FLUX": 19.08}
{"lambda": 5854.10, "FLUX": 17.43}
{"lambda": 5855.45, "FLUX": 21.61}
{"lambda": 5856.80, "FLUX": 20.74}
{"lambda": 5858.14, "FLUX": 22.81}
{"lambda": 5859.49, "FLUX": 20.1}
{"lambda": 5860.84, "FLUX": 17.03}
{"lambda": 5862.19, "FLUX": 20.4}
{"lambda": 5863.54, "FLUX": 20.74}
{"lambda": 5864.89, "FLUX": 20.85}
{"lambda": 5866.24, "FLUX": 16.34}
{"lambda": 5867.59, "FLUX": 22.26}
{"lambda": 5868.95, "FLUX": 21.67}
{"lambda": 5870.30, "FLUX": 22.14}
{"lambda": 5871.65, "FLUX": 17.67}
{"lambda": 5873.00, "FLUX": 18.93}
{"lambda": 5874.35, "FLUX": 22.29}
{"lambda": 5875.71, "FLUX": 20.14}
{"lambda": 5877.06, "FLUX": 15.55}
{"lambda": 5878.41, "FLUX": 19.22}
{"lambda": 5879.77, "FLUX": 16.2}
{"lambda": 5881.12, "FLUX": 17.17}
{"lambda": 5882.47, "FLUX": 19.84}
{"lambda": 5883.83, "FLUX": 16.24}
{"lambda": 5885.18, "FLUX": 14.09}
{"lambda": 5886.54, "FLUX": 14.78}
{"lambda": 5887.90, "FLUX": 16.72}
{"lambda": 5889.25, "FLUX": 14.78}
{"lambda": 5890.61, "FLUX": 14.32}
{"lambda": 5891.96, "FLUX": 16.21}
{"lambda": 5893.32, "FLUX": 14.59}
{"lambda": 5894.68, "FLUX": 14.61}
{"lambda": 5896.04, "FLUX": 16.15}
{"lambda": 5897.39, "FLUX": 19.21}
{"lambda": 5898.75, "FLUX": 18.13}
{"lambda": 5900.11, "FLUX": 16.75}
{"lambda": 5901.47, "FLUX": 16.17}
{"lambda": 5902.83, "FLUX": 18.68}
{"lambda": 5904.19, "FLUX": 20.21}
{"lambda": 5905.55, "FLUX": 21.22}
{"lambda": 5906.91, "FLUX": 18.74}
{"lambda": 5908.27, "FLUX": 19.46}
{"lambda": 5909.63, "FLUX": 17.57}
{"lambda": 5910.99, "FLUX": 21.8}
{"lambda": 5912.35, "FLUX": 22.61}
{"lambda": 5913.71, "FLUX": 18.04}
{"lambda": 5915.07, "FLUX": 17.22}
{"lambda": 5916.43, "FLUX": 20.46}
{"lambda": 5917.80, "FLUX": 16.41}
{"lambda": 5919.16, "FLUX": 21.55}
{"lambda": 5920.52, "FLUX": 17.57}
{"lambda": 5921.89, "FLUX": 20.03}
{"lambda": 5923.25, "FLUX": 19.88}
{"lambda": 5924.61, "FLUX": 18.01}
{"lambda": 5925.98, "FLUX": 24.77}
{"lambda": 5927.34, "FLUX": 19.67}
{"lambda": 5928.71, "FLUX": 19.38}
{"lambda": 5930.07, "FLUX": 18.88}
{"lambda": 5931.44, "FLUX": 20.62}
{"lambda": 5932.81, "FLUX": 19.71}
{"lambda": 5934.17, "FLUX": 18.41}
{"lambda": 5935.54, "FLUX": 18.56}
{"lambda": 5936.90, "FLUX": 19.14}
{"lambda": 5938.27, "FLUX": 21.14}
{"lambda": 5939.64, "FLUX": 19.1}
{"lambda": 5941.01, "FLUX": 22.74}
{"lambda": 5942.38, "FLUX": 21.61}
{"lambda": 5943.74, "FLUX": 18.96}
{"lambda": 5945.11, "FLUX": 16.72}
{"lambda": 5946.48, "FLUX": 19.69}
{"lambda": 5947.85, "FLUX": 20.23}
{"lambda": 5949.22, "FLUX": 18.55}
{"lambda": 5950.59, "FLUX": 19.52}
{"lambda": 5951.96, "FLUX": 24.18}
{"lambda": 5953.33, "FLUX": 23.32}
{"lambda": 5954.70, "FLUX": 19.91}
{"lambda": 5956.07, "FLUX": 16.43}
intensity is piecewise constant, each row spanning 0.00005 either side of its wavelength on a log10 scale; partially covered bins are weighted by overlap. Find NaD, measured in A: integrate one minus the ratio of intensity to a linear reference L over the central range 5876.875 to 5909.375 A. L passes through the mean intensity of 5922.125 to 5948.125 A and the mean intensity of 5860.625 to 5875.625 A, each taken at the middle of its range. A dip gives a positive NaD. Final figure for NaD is 4.78 A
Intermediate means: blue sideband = 20.1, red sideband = 19.9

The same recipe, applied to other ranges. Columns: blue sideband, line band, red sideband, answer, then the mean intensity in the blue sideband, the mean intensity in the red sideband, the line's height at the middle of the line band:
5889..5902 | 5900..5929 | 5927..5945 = -2.6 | 16.1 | 19.7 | 17.8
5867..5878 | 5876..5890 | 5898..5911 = 2.2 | 20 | 18.7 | 19.6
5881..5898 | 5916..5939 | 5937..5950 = -1.2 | 16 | 19.8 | 18.7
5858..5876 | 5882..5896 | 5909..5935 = 3.1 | 20.2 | 19.6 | 19.9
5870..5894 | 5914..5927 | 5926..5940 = -0.3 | 17.2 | 19.7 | 19.1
